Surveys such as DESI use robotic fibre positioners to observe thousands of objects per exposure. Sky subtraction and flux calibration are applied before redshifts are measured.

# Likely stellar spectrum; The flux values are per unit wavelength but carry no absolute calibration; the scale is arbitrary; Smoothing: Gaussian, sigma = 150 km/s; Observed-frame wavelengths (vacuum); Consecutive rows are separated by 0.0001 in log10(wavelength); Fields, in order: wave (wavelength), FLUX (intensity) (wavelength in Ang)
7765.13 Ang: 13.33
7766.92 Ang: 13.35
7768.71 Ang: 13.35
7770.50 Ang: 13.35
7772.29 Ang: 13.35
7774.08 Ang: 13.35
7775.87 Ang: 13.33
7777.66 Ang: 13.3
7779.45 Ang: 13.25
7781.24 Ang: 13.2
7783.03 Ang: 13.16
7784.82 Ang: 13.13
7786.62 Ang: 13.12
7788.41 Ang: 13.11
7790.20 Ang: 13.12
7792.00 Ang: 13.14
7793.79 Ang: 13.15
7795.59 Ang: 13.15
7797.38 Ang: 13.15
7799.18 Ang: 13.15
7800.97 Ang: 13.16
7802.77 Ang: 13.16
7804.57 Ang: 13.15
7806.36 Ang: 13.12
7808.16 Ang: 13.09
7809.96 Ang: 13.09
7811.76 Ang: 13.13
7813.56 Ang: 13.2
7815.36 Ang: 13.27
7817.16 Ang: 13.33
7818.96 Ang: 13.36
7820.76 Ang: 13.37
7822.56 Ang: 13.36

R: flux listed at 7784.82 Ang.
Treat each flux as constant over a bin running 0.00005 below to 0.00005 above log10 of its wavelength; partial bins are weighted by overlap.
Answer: 13.13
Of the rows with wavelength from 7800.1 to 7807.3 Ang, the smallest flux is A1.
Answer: 13.12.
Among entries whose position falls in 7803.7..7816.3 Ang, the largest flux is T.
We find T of 13.27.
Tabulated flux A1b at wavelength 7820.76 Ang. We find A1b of 13.37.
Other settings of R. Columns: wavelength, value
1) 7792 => 13.14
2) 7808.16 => 13.09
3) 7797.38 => 13.15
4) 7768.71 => 13.35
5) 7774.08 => 13.35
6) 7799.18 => 13.15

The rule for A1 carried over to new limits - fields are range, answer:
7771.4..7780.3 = 13.25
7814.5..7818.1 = 13.27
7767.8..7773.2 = 13.35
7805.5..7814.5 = 13.09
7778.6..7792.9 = 13.11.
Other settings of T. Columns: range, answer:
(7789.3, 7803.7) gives 13.16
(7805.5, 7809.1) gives 13.12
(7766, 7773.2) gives 13.35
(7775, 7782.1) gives 13.33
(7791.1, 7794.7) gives 13.15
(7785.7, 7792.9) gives 13.14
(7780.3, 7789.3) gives 13.2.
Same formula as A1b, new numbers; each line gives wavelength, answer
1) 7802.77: 13.16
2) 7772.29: 13.35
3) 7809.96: 13.09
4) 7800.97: 13.16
